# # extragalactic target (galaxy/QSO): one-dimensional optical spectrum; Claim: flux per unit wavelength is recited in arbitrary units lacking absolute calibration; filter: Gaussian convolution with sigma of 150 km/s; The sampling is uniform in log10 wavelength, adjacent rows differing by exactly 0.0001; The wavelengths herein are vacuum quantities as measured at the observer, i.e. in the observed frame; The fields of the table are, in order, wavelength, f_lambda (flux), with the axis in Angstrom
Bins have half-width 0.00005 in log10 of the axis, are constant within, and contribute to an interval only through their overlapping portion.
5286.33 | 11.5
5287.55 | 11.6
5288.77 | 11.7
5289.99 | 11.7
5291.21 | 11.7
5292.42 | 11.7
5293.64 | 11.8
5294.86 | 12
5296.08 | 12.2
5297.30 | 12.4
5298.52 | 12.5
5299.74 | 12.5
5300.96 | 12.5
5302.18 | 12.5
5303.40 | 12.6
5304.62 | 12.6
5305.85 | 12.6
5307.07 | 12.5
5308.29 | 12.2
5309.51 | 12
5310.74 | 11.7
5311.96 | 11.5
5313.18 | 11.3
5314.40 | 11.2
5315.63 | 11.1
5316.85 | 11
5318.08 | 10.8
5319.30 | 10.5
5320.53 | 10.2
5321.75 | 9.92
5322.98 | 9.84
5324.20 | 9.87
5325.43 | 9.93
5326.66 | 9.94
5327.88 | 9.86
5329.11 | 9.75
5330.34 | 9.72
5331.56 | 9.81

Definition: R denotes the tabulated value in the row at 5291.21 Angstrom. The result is 11.7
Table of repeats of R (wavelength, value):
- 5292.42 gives 11.7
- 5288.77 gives 11.7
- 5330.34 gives 9.72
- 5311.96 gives 11.5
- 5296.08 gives 12.2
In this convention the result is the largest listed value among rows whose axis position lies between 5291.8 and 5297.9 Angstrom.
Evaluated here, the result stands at 12.4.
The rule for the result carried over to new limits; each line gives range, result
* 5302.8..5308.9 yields 12.6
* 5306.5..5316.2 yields 12.5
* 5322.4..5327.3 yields 9.94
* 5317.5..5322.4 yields 10.8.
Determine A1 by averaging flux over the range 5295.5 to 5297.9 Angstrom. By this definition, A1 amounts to 12.3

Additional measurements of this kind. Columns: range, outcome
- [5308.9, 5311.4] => 11.8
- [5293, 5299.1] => 12.2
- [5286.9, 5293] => 11.7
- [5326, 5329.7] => 9.85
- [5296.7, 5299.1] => 12.4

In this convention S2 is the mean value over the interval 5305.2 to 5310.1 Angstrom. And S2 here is 12.3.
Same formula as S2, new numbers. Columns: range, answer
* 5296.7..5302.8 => 12.5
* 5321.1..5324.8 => 9.9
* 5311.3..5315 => 11.4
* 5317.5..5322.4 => 10.3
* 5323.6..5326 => 9.88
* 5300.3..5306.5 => 12.6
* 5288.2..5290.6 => 11.7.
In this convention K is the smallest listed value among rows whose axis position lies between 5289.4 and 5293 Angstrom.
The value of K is 11.7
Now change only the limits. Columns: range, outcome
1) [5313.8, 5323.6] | 9.84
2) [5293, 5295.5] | 11.8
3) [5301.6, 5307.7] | 12.5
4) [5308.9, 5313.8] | 11.3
